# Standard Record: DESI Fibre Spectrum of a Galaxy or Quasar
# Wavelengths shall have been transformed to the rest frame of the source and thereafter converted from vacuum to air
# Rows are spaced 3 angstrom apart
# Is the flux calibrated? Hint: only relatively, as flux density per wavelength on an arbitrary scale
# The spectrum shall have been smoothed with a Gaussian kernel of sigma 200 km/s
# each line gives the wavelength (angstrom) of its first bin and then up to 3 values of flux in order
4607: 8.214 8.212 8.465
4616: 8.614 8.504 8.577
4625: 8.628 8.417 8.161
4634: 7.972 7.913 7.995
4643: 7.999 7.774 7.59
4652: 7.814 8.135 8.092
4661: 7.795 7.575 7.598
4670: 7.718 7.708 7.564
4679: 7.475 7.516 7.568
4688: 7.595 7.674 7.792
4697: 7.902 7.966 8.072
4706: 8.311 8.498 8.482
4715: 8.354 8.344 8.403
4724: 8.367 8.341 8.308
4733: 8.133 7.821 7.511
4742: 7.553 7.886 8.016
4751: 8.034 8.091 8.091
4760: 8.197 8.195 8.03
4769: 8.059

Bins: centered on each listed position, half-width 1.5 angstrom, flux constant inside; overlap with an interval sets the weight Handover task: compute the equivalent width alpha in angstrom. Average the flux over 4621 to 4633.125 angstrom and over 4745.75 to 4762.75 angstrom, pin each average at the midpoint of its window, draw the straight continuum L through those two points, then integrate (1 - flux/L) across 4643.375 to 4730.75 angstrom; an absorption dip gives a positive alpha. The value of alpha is 3.4 angstrom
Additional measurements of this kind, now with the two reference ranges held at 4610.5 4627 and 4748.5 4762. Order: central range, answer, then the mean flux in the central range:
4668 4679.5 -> 1.0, 7.63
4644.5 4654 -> 0.8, 7.75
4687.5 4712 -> 0.7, 8.02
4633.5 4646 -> 0.8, 7.95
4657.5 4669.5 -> 0.9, 7.73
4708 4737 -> -0.4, 8.31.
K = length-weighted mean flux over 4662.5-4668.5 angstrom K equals 7.59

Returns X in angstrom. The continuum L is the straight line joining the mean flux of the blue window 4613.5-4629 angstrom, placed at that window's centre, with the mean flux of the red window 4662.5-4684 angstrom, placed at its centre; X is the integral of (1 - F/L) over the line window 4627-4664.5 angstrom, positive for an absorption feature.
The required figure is 0.7 angstrom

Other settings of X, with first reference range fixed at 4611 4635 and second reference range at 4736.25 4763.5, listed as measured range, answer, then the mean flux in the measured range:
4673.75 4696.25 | 1.58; 7.61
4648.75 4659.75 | 0.48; 7.94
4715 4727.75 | -0.50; 8.36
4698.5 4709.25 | -0.09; 8.18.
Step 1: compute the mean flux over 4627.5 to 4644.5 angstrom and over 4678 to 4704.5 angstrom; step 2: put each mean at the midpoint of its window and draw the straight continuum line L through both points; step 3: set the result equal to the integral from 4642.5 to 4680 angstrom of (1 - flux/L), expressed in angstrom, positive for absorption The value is 0.7 angstrom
